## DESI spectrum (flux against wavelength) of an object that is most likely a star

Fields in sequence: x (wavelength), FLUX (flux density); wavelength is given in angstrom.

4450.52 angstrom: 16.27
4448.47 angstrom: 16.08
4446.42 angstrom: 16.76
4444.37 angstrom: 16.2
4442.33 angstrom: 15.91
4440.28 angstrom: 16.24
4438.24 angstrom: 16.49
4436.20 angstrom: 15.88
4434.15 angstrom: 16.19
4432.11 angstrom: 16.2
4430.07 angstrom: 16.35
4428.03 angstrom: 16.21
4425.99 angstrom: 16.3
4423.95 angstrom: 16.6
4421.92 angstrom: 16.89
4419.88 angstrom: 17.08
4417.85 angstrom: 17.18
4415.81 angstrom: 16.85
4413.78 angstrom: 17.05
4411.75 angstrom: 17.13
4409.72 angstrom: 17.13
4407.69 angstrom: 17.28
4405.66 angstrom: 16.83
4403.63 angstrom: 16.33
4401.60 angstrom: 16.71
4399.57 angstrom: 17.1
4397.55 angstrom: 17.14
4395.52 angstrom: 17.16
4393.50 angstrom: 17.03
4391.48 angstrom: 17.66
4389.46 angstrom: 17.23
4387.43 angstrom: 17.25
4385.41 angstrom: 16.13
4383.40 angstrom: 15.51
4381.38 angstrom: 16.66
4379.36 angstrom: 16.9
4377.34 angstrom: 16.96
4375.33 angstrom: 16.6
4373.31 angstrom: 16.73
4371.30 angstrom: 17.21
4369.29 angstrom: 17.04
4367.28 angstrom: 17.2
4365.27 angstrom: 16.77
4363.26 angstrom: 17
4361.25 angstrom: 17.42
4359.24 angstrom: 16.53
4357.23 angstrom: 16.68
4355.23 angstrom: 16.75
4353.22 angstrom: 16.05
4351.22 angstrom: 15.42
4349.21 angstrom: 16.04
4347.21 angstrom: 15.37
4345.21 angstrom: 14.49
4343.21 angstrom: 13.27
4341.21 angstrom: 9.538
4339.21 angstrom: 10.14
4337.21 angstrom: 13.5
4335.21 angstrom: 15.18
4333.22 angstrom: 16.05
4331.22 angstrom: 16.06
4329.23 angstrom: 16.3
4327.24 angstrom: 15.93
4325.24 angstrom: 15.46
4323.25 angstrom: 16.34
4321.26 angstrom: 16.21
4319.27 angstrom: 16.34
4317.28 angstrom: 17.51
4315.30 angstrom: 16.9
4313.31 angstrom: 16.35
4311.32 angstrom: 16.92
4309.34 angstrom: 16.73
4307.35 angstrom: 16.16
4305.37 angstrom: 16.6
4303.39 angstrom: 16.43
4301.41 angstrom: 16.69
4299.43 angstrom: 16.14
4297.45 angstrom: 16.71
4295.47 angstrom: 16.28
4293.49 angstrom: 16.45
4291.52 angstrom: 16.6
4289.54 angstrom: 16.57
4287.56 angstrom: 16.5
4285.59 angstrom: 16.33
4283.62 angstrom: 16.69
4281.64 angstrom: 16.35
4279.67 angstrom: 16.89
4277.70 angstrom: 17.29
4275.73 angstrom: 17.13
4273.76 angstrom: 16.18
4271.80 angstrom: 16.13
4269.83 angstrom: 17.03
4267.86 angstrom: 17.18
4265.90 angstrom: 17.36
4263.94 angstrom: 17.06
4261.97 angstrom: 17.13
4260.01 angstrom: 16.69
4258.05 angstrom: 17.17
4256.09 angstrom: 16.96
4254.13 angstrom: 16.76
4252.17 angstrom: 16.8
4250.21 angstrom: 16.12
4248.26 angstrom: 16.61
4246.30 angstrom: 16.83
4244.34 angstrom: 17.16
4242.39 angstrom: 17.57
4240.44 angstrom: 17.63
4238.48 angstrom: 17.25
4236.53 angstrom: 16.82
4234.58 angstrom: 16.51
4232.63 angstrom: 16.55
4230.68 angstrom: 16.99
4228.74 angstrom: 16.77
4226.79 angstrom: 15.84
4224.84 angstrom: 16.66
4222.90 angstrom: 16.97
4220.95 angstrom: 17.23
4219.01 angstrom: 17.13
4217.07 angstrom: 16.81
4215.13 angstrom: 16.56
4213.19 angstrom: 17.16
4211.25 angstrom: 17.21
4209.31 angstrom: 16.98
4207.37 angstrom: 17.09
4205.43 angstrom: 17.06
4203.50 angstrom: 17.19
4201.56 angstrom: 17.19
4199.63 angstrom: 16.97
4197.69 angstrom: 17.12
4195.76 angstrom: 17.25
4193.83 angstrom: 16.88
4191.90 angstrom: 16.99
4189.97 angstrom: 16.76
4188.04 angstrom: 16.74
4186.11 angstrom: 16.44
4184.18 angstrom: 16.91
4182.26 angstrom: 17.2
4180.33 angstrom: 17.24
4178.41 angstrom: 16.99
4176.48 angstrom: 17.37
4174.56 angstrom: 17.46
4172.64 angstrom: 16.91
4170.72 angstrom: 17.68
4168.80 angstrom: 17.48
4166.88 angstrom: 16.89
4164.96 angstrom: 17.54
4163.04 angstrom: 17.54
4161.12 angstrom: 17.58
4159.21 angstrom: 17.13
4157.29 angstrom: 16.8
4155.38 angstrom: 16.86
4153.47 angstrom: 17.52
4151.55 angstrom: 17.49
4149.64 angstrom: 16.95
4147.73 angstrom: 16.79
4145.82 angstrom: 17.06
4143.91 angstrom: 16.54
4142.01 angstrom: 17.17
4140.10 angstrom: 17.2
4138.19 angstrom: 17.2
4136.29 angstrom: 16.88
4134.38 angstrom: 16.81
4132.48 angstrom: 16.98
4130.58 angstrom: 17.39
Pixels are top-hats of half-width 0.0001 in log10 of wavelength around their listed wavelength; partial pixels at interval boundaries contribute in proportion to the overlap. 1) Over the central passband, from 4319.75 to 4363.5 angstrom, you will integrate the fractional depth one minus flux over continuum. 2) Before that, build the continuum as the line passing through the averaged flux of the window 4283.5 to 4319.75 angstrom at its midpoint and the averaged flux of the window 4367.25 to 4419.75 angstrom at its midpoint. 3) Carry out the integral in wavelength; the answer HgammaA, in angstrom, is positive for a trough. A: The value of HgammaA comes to 3.9 angstrom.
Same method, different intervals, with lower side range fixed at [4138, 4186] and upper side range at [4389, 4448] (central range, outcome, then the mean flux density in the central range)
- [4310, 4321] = 0.09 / 16.8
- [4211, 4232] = 0.28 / 16.8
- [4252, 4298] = 0.57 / 16.8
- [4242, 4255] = 0.16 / 16.8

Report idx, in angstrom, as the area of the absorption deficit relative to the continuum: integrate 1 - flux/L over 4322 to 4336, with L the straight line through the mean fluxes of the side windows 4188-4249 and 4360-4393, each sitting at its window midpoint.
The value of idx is 0.8 angstrom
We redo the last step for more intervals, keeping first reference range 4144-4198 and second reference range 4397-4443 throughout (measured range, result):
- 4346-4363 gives 0.49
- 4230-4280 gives 0.14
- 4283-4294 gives 0.25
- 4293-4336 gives 1.26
